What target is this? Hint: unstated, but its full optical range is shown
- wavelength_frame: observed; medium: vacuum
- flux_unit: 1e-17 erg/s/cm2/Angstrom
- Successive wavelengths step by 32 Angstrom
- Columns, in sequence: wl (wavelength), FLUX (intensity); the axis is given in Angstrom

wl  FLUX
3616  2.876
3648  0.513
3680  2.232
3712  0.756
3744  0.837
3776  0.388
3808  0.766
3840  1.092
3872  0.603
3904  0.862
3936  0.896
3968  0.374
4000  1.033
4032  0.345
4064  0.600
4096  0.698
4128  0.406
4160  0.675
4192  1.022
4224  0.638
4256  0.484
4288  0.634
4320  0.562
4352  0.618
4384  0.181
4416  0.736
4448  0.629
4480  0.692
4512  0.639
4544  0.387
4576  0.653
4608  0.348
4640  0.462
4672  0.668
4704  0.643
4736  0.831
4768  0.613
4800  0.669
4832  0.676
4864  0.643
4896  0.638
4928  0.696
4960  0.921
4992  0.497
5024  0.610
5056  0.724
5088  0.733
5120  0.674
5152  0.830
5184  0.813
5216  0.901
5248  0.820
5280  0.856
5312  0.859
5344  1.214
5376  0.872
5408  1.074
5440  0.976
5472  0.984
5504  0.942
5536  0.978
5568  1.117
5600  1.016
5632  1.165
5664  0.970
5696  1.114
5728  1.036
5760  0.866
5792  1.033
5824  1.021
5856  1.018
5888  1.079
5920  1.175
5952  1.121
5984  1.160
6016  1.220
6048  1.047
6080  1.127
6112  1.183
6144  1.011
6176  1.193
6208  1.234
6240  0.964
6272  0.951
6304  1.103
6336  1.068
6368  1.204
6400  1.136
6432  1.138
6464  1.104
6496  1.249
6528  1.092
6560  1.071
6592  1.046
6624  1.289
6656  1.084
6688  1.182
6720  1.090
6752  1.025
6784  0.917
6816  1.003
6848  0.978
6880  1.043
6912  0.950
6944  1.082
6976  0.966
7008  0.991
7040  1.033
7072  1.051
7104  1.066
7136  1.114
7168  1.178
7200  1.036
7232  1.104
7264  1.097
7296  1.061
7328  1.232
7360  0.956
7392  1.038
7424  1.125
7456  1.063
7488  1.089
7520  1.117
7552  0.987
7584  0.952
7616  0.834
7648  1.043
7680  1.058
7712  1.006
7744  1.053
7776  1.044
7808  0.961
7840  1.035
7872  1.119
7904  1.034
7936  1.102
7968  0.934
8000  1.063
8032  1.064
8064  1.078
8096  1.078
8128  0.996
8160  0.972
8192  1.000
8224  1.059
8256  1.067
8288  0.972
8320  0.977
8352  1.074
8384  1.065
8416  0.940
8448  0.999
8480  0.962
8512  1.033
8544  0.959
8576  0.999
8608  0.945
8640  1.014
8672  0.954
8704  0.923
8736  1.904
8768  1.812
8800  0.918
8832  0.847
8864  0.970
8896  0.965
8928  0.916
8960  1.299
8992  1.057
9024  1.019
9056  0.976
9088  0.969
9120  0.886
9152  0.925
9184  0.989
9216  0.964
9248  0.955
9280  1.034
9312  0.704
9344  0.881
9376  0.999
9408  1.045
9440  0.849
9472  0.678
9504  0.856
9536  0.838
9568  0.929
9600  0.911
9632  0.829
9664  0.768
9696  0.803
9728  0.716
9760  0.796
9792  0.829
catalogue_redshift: 0.33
